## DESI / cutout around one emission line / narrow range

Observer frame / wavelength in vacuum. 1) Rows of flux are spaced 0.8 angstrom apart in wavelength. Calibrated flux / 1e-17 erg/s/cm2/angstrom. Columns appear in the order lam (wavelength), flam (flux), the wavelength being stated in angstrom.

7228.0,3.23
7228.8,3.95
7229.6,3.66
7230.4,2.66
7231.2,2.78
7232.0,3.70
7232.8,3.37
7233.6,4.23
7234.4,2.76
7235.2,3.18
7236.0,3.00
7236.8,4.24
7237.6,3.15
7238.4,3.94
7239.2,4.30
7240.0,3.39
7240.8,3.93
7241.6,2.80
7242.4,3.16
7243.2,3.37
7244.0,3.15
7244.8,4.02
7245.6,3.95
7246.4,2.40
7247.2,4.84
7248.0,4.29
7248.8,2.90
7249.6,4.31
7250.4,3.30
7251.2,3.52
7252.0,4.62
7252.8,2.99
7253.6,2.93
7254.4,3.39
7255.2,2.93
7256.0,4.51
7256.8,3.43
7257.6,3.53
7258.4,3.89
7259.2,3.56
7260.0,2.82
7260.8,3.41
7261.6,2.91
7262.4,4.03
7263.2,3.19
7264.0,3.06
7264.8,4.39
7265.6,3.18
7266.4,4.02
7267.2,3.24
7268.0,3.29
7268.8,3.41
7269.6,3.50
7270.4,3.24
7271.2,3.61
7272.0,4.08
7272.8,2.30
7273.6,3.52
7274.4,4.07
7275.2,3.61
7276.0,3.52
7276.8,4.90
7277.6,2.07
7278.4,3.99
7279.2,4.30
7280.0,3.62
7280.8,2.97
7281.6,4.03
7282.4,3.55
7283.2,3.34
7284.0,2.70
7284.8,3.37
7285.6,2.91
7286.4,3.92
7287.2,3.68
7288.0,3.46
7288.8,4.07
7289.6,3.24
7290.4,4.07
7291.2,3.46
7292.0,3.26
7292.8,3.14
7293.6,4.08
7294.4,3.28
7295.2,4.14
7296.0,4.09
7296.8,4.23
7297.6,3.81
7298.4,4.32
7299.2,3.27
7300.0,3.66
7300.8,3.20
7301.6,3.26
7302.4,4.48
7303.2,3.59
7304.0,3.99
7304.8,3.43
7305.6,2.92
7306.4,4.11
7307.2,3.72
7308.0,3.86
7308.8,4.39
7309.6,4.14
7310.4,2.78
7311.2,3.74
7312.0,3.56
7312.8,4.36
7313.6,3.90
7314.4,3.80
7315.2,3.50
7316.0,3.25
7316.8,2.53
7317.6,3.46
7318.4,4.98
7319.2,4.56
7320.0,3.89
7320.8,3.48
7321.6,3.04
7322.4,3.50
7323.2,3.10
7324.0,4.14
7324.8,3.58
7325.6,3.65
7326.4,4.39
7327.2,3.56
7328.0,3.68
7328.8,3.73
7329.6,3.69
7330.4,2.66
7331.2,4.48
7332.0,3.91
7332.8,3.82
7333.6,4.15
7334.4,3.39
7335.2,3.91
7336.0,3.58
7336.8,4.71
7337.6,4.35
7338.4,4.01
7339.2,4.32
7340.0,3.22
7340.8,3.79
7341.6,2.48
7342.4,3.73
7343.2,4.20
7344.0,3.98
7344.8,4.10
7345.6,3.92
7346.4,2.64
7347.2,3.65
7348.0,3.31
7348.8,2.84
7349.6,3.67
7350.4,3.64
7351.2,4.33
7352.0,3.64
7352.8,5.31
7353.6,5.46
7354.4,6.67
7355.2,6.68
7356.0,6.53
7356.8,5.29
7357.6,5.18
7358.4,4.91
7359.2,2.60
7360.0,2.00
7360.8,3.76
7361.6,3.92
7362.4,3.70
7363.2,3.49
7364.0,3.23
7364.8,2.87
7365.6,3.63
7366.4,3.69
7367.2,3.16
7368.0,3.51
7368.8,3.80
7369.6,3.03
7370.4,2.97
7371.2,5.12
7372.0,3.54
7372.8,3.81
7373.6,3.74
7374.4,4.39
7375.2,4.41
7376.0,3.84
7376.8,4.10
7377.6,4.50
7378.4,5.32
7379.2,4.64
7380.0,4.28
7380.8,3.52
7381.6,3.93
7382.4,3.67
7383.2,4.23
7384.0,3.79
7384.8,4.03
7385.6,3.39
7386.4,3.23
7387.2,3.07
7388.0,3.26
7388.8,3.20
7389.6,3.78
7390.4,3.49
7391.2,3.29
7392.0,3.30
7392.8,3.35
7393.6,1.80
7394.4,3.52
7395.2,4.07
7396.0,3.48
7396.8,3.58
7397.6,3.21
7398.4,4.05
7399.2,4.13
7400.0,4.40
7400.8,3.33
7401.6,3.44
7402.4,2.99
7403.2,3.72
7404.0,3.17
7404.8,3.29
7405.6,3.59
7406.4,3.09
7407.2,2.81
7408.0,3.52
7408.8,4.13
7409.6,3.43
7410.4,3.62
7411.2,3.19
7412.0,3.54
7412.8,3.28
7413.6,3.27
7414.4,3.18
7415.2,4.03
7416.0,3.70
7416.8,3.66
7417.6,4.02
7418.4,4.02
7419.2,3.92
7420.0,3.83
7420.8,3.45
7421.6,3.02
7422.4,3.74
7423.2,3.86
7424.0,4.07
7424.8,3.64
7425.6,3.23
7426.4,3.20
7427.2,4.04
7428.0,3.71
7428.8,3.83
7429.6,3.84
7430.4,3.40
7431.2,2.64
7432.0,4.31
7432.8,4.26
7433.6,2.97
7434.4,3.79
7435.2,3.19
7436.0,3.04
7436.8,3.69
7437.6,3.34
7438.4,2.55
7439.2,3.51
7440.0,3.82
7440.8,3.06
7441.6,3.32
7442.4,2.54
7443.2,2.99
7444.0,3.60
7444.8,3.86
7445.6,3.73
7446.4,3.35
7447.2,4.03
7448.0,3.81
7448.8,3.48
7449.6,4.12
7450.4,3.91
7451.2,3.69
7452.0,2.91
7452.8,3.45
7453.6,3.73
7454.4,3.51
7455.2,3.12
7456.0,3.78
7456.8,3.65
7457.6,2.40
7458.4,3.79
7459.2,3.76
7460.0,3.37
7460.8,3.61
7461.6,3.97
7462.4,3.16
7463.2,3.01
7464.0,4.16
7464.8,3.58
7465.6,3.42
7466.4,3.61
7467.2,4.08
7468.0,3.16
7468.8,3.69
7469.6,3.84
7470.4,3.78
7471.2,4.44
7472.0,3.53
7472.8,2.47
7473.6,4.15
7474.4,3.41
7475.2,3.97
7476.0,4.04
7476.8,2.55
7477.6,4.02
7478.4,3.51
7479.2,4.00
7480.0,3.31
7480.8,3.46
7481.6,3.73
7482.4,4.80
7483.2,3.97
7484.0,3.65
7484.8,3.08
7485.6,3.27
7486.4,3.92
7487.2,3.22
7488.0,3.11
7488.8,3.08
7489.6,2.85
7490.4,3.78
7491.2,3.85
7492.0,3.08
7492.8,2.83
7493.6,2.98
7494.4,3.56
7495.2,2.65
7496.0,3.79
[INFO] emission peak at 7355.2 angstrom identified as H-alpha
